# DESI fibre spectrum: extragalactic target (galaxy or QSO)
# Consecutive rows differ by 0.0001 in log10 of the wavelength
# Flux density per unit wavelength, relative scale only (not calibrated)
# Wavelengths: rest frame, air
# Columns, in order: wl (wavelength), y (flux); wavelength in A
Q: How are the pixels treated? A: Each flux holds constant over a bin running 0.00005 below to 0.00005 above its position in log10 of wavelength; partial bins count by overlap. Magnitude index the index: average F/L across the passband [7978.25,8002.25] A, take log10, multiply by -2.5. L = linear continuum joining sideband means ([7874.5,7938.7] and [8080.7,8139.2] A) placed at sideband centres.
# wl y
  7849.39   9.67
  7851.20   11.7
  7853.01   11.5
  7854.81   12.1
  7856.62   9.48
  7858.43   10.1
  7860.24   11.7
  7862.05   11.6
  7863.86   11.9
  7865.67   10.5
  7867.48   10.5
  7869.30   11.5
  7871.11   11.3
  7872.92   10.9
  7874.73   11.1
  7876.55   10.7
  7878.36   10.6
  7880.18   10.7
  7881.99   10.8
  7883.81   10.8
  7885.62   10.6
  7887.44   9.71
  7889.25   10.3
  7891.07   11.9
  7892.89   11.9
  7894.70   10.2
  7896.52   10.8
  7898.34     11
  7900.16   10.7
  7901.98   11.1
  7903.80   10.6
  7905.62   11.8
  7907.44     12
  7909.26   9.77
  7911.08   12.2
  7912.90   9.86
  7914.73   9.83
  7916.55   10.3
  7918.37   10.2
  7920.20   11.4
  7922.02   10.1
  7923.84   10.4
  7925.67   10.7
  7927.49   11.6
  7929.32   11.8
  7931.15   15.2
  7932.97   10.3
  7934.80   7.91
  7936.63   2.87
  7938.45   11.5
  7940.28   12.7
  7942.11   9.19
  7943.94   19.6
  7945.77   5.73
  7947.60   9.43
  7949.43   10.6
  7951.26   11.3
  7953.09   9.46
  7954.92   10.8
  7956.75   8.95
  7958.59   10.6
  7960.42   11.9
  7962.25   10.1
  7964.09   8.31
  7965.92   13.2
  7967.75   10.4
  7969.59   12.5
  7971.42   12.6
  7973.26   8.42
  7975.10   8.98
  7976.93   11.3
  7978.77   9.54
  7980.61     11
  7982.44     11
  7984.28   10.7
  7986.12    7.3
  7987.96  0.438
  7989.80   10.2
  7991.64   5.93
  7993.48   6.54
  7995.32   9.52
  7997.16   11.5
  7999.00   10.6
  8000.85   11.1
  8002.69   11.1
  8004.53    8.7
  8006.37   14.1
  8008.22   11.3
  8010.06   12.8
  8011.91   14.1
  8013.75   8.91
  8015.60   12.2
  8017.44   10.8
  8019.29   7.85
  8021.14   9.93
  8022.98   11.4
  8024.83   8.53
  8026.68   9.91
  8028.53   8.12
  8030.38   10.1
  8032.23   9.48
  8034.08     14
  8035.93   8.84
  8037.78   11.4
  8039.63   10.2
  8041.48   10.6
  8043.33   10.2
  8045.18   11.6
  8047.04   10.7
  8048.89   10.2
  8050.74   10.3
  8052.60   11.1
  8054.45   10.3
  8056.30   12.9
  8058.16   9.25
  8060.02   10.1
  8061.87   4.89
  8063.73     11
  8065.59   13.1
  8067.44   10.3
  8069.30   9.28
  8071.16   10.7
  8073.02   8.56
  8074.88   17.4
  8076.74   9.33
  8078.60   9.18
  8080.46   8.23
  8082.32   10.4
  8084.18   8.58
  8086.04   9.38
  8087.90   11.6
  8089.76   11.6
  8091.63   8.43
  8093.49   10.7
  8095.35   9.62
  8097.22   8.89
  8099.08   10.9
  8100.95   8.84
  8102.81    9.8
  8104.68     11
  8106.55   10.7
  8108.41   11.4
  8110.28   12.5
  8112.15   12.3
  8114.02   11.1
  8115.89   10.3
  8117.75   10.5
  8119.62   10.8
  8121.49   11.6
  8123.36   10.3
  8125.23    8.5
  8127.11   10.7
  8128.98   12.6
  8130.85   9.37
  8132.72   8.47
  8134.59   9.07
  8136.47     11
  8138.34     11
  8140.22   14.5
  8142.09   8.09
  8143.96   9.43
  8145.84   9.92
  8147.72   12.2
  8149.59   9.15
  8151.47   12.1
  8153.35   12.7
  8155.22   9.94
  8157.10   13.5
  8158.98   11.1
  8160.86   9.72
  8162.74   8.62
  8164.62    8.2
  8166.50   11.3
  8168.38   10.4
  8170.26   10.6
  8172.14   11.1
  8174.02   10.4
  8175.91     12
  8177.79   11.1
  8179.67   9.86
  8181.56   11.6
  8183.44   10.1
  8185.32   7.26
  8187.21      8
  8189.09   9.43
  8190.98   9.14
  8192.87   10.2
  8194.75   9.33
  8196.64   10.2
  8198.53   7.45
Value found 0.18 mag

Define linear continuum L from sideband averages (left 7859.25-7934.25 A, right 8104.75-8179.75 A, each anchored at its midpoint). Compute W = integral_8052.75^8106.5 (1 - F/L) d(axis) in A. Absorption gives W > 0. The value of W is 3.0 A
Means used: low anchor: 11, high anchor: 10.7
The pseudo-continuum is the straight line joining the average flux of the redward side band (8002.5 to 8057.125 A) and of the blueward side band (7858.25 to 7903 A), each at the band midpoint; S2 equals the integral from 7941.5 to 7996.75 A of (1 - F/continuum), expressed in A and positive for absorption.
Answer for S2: 4.8 A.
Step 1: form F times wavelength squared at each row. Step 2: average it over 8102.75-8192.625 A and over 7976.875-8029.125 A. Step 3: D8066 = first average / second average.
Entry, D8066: 1.10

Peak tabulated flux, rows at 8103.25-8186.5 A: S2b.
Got 14.5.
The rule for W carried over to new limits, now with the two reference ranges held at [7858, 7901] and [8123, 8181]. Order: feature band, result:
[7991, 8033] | 2.0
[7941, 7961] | 0.3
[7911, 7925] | 0.5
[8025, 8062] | 1.4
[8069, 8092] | 0.8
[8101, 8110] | 0.0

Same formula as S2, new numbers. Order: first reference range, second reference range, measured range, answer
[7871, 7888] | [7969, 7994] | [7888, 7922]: -1.8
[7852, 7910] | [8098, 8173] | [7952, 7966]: 0.8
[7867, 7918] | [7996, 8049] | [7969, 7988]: 1.7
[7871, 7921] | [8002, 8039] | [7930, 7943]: 0.9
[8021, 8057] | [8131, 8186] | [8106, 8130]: -1.2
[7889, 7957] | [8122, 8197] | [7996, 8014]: -1.6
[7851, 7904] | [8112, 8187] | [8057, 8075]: 0.8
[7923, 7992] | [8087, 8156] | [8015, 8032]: 0.8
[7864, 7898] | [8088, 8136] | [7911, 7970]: 0.8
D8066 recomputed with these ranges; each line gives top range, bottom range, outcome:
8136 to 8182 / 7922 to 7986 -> 1.07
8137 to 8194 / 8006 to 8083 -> 1.02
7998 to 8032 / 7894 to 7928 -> 1.01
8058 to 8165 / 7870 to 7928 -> 1.02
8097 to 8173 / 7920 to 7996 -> 1.10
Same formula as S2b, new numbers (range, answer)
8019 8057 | 14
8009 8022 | 14.1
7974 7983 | 11.3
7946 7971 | 13.2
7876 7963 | 19.6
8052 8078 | 17.4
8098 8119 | 12.5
